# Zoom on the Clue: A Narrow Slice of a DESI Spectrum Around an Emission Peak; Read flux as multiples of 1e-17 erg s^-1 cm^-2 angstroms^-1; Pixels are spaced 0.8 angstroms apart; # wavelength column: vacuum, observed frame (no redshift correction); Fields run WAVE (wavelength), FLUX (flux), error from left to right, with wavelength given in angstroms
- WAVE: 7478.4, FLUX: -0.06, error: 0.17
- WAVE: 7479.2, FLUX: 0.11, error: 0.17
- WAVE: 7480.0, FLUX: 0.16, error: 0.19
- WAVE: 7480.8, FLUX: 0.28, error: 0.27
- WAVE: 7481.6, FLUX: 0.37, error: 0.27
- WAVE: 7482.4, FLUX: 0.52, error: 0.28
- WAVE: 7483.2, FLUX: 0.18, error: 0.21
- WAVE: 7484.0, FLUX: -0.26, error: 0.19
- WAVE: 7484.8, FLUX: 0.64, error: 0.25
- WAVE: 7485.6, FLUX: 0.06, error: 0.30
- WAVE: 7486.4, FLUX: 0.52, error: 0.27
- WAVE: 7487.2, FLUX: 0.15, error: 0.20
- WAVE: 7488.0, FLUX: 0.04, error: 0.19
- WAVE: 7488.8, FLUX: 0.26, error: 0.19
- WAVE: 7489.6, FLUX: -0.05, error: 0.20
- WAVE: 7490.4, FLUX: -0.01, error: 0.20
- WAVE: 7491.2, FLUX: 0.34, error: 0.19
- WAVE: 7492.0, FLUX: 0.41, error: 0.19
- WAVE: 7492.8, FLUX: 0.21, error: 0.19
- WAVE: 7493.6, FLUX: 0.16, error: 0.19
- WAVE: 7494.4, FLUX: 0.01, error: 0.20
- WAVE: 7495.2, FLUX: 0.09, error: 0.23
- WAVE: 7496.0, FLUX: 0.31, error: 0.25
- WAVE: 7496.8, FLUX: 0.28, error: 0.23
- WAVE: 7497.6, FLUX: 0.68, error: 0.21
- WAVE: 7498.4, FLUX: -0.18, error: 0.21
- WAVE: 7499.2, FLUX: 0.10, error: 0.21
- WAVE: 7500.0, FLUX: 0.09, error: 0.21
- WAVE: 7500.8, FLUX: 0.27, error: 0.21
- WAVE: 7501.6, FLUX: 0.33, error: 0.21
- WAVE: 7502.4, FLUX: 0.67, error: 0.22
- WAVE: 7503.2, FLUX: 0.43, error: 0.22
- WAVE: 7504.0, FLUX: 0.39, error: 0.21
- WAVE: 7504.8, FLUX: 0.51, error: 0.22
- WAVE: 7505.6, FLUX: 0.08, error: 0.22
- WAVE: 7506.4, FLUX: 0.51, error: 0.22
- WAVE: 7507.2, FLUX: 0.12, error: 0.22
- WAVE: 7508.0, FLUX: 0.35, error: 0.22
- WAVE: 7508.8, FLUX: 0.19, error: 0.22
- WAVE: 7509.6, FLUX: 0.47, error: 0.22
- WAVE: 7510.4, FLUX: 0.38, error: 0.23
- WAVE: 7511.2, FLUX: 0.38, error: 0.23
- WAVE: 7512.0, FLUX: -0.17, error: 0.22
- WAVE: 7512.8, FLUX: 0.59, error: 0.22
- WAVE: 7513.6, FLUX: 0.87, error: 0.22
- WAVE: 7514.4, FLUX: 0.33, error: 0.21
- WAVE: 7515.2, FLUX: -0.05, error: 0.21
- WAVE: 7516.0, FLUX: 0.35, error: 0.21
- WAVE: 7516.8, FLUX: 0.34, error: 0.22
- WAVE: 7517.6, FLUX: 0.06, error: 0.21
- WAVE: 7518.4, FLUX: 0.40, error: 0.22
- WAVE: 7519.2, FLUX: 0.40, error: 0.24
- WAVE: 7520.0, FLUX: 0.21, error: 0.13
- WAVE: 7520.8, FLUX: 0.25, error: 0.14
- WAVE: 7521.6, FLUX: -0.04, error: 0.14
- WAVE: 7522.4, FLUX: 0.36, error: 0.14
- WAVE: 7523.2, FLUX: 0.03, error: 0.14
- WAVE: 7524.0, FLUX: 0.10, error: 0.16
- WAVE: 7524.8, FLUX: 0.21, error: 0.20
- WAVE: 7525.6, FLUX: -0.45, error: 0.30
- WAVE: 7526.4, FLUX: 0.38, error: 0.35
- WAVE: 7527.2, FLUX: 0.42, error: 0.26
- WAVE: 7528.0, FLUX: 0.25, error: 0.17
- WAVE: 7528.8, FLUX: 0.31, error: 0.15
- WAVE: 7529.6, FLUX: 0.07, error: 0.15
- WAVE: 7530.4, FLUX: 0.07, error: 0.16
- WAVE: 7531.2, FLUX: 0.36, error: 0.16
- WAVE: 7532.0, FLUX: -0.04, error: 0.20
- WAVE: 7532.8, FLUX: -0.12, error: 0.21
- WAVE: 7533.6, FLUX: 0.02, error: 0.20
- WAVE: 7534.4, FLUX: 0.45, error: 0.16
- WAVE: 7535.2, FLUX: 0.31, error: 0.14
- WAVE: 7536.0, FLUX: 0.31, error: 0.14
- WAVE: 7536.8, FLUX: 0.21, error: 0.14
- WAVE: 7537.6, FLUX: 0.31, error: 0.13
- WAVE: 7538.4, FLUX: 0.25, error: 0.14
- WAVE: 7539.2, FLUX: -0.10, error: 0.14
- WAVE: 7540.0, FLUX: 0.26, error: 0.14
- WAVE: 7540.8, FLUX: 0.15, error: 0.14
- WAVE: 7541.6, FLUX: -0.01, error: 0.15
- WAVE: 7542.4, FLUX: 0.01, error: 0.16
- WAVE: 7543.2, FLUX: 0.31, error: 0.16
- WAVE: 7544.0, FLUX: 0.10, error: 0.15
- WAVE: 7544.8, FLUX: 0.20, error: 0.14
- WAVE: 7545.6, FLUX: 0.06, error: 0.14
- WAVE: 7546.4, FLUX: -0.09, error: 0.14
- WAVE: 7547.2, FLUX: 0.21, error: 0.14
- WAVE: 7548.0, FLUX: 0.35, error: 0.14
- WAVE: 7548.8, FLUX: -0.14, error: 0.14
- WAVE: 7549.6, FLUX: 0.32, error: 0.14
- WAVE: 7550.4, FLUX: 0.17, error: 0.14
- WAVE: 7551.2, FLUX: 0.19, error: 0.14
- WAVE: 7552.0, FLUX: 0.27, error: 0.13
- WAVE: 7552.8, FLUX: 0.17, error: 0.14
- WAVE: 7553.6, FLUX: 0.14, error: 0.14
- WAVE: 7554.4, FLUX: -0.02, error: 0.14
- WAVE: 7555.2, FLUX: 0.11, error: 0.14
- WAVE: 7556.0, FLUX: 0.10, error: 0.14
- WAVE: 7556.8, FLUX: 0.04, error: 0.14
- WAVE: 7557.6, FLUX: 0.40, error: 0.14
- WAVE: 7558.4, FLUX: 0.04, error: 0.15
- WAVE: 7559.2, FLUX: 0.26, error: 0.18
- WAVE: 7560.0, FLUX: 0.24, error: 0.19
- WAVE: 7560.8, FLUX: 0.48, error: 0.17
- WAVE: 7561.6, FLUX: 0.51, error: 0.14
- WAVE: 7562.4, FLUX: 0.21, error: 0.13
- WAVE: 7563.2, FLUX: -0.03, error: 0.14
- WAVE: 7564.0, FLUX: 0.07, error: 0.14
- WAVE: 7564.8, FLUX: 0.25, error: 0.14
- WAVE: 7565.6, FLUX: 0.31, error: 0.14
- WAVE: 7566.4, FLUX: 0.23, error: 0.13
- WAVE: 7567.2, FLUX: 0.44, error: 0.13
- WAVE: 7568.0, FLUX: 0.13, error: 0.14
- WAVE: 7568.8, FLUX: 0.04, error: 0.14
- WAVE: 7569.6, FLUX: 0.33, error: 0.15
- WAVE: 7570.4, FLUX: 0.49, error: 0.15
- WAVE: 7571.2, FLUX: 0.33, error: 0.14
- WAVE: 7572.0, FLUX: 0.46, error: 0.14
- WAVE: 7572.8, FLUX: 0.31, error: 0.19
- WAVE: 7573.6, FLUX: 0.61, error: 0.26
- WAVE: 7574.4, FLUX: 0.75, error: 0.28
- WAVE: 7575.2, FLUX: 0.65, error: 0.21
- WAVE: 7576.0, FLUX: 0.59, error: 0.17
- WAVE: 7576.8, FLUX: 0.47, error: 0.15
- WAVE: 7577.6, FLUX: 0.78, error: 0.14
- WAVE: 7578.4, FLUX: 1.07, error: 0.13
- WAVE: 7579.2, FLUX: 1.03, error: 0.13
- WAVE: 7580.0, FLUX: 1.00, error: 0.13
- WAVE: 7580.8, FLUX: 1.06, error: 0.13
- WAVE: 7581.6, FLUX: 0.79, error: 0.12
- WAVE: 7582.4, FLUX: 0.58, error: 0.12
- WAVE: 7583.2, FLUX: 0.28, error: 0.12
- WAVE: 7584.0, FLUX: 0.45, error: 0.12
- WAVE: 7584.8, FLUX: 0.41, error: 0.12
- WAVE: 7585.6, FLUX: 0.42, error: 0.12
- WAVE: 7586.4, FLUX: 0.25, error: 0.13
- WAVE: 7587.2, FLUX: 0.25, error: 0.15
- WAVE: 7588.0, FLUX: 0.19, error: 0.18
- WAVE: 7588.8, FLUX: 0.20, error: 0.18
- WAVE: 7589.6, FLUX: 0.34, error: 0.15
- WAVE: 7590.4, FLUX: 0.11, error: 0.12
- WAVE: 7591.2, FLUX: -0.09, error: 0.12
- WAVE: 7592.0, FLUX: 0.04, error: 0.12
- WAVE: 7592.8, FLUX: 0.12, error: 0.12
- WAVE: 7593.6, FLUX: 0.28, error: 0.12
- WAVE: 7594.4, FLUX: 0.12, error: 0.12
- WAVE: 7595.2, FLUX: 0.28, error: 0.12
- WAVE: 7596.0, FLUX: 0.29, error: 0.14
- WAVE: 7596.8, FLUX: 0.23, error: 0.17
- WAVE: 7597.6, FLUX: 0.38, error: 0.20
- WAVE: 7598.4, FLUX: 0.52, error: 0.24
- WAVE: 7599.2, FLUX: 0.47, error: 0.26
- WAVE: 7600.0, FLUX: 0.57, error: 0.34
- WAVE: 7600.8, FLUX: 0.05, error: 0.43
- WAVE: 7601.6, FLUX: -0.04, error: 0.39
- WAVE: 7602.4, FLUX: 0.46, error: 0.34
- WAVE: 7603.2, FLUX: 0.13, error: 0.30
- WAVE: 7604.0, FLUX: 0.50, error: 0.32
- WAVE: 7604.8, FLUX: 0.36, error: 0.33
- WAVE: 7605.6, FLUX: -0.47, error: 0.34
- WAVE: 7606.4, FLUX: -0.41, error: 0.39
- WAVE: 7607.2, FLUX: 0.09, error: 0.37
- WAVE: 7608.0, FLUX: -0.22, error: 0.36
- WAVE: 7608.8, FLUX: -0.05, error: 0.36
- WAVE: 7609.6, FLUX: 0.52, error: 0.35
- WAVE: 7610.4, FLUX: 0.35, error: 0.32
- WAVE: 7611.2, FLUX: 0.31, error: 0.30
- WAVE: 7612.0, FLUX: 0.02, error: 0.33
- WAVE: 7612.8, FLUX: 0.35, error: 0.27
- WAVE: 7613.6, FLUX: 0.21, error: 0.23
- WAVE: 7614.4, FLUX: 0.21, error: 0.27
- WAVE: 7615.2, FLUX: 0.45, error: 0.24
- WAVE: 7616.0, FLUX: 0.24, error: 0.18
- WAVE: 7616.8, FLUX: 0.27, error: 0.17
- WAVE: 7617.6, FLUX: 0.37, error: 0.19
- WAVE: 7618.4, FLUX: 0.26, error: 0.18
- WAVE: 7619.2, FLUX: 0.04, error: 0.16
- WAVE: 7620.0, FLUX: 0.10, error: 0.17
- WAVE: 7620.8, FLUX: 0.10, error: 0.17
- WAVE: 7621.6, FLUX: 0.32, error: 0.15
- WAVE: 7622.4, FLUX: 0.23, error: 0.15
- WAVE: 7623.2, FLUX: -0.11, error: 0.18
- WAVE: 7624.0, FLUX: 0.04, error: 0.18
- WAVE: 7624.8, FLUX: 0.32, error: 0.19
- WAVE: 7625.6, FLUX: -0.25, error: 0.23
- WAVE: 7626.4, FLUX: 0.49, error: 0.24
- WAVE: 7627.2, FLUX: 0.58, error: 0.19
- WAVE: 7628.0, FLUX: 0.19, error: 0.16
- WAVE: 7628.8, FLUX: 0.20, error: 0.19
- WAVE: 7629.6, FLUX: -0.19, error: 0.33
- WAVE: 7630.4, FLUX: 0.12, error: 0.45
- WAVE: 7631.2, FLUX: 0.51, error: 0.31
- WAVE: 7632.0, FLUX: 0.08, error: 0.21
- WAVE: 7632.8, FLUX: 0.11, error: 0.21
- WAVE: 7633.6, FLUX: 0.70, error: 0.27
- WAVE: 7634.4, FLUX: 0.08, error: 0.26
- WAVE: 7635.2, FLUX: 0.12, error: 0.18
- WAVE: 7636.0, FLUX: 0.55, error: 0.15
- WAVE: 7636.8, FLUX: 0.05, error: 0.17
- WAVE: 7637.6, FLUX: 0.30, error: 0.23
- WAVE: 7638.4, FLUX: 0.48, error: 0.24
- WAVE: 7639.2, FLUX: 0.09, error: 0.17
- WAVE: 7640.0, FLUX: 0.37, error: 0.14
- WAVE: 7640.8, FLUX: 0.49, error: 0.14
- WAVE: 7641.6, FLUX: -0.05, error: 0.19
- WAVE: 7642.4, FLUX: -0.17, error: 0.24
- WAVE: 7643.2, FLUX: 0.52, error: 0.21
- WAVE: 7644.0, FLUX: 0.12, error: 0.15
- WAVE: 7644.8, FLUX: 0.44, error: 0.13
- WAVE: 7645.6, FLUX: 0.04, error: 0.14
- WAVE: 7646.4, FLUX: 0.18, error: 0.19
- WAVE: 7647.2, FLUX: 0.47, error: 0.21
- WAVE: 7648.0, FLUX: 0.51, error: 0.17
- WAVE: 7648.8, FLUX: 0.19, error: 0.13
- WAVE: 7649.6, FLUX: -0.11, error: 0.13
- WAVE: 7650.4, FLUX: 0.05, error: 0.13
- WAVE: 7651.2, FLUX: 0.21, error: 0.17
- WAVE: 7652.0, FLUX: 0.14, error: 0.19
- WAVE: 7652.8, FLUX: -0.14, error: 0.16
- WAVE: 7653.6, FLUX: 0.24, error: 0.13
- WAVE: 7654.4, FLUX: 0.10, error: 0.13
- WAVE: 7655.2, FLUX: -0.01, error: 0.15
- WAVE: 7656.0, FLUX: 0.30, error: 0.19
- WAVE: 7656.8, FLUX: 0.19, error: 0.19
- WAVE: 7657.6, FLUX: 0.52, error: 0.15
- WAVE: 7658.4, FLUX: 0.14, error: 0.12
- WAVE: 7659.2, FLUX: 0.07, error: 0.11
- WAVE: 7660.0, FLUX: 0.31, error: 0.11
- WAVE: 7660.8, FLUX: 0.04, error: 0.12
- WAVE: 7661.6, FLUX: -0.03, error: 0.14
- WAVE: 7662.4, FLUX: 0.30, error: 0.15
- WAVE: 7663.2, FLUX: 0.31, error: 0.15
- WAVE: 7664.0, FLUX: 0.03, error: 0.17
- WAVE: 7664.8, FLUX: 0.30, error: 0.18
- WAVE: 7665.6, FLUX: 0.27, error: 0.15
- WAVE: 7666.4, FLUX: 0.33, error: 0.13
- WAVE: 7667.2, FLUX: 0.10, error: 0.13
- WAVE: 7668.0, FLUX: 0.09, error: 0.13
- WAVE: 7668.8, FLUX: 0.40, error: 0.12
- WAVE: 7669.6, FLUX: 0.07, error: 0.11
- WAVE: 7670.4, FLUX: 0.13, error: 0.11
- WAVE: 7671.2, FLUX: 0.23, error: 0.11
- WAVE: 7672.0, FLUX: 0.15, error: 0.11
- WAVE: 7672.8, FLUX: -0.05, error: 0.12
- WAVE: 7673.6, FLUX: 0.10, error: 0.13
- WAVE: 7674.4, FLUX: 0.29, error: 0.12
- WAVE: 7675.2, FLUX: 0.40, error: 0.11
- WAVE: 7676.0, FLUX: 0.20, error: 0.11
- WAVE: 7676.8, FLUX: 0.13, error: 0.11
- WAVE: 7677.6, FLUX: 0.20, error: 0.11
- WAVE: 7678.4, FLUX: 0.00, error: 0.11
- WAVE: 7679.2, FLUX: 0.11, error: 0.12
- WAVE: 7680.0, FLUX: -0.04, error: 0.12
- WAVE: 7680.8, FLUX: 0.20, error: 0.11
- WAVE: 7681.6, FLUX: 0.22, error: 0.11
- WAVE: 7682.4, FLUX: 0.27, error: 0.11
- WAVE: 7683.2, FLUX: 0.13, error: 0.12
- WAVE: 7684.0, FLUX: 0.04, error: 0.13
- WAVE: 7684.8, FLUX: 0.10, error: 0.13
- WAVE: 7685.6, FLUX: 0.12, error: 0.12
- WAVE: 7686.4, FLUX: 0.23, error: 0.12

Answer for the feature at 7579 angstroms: [O III] 5007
